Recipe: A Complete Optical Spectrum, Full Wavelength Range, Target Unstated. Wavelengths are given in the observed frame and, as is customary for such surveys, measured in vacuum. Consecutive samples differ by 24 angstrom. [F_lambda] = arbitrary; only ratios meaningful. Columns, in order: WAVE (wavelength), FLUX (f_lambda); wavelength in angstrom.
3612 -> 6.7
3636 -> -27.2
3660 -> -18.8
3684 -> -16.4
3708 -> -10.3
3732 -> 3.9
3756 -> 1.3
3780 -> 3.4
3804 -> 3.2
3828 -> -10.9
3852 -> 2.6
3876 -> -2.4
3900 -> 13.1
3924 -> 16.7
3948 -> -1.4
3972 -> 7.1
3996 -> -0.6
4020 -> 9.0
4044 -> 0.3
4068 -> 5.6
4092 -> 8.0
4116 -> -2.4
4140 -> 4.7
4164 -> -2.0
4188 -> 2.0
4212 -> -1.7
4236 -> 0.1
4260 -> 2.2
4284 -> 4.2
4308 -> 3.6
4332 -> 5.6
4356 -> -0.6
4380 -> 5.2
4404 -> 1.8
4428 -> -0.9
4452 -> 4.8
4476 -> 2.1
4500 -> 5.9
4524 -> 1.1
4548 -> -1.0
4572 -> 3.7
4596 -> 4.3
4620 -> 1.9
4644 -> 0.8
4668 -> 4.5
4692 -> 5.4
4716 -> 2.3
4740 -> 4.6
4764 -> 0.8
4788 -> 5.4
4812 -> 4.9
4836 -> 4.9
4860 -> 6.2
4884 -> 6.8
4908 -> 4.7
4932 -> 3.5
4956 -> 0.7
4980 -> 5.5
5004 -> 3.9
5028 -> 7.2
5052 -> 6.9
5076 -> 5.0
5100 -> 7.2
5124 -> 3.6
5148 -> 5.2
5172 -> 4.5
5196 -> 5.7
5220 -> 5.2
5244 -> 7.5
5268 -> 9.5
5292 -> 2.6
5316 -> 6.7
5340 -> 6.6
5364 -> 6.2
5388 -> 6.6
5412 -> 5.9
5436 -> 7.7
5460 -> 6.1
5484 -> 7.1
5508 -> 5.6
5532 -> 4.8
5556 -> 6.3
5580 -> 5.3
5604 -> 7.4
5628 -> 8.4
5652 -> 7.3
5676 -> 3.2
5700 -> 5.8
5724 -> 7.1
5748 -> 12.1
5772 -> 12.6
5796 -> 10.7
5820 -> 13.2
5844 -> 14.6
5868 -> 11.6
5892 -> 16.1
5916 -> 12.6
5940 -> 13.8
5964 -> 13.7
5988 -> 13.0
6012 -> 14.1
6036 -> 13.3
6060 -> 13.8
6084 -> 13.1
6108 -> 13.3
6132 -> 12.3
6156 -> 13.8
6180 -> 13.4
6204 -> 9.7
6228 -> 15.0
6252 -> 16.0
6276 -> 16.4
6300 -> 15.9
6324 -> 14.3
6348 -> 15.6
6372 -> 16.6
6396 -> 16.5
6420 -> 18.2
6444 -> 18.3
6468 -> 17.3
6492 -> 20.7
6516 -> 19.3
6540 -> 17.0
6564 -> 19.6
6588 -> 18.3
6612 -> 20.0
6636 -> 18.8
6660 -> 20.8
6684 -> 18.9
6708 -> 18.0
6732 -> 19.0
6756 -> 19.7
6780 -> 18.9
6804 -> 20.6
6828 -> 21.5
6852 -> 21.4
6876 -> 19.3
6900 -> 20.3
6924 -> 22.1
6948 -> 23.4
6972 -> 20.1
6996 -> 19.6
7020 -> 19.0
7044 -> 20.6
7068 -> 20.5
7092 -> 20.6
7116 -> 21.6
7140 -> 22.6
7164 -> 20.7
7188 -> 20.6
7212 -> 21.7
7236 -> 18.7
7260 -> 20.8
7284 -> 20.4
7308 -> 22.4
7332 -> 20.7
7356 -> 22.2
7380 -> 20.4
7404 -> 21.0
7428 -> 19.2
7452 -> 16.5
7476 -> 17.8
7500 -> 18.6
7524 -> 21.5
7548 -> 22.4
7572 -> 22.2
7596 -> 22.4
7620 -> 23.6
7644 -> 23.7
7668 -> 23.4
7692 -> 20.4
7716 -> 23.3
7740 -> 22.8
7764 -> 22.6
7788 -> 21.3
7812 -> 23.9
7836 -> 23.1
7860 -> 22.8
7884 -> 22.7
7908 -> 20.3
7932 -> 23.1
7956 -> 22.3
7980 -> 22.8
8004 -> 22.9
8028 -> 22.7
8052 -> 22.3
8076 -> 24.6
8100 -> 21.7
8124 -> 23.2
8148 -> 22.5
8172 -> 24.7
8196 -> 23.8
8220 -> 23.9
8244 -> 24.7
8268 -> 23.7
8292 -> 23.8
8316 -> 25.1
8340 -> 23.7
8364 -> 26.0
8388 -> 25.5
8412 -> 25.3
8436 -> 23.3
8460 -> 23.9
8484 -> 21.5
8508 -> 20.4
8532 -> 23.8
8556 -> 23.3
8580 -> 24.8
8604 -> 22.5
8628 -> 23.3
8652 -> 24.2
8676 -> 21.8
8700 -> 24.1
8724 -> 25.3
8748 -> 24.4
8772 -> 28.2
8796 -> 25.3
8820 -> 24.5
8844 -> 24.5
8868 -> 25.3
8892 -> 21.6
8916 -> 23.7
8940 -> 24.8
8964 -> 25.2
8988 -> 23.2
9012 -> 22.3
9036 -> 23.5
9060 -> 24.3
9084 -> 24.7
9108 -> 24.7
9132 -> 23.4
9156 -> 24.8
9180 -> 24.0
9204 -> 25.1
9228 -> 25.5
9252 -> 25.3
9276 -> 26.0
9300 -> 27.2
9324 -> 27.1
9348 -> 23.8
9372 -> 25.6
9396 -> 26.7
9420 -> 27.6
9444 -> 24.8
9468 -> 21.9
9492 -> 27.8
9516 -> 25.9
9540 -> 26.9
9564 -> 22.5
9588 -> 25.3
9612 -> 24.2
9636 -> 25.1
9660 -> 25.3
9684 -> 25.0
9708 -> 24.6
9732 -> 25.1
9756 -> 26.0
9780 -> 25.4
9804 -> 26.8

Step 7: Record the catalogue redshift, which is 0.441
